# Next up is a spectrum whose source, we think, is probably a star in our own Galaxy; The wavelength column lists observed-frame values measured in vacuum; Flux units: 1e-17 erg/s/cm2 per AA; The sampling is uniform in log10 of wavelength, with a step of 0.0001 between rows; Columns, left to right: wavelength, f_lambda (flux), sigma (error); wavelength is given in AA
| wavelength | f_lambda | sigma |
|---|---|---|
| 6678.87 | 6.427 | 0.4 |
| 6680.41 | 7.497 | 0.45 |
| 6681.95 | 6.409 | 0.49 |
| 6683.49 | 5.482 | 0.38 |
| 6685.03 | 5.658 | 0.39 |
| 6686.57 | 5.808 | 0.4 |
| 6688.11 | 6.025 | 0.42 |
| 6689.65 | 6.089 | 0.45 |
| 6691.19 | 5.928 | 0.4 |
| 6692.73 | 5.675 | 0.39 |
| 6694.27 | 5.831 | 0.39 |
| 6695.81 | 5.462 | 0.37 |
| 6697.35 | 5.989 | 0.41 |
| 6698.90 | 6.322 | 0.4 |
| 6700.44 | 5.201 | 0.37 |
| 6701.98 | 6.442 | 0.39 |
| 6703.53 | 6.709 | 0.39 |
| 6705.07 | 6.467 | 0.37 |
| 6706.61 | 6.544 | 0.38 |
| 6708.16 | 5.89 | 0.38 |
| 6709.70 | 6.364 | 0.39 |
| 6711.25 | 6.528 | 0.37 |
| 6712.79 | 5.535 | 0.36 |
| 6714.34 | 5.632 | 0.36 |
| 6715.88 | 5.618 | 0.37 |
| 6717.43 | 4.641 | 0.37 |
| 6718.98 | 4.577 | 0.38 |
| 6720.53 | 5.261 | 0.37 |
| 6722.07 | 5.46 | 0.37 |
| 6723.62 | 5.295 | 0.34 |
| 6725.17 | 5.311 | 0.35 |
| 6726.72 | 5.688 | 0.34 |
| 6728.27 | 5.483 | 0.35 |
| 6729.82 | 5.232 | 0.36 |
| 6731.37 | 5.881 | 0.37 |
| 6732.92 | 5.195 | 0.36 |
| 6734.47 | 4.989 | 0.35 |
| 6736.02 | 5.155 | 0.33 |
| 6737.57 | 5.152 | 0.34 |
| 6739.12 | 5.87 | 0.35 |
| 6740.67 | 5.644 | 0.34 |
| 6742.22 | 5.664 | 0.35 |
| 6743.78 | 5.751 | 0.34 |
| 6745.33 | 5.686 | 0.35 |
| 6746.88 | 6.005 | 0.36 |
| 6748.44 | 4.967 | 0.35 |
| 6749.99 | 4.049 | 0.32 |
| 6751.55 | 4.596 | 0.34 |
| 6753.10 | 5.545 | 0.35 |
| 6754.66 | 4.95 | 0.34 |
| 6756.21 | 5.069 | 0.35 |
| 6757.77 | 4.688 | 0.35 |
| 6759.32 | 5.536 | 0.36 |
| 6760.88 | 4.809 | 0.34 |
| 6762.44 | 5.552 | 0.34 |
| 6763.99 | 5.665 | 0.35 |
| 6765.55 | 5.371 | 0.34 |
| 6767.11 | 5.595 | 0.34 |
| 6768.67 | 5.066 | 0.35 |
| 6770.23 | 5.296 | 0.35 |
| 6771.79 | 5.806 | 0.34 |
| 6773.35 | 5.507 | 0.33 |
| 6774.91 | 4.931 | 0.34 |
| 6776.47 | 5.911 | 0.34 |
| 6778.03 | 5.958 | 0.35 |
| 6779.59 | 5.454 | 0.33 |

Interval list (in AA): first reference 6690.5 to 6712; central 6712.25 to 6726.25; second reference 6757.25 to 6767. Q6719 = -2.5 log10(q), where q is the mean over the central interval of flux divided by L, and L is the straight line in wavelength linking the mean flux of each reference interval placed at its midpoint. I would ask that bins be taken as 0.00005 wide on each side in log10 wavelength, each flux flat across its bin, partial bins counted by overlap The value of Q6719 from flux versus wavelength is 0.12 mag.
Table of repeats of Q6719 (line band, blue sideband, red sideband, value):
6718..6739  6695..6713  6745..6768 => 0.079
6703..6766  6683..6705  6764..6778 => 0.045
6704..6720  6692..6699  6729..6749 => -0.019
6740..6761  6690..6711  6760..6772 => 0.065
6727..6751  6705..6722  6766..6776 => 0.035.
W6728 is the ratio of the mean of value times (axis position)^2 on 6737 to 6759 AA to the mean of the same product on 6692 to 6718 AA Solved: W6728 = 0.9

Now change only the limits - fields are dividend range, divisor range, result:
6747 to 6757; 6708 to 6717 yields 0.85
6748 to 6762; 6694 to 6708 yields 0.82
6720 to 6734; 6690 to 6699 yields 0.94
